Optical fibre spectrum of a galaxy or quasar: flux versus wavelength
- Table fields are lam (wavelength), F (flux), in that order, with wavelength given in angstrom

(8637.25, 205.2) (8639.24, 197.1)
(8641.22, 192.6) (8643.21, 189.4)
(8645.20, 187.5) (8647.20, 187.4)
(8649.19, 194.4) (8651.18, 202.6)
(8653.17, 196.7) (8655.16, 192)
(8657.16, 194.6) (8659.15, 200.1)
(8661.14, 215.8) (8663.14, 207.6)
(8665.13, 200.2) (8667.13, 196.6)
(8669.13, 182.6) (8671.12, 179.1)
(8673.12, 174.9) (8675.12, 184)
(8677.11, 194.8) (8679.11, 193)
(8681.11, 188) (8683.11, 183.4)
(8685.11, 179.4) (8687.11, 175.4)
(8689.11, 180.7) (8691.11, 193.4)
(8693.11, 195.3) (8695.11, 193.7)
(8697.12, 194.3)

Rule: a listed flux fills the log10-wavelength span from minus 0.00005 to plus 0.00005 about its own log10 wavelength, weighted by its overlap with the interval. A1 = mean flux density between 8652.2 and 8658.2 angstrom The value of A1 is 194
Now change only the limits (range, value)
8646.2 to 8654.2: 195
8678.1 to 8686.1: 186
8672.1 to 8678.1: 185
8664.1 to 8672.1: 190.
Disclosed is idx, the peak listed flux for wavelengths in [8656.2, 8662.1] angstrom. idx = 215.8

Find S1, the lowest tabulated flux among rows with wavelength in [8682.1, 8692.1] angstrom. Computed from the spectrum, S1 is 175.4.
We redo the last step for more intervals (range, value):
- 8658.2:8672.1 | 179.1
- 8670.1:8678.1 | 174.9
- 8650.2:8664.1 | 192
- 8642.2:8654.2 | 187.4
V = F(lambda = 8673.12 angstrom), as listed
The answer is 174.9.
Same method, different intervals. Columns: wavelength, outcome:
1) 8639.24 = 197.1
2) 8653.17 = 196.7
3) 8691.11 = 193.4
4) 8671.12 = 179.1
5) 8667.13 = 196.6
